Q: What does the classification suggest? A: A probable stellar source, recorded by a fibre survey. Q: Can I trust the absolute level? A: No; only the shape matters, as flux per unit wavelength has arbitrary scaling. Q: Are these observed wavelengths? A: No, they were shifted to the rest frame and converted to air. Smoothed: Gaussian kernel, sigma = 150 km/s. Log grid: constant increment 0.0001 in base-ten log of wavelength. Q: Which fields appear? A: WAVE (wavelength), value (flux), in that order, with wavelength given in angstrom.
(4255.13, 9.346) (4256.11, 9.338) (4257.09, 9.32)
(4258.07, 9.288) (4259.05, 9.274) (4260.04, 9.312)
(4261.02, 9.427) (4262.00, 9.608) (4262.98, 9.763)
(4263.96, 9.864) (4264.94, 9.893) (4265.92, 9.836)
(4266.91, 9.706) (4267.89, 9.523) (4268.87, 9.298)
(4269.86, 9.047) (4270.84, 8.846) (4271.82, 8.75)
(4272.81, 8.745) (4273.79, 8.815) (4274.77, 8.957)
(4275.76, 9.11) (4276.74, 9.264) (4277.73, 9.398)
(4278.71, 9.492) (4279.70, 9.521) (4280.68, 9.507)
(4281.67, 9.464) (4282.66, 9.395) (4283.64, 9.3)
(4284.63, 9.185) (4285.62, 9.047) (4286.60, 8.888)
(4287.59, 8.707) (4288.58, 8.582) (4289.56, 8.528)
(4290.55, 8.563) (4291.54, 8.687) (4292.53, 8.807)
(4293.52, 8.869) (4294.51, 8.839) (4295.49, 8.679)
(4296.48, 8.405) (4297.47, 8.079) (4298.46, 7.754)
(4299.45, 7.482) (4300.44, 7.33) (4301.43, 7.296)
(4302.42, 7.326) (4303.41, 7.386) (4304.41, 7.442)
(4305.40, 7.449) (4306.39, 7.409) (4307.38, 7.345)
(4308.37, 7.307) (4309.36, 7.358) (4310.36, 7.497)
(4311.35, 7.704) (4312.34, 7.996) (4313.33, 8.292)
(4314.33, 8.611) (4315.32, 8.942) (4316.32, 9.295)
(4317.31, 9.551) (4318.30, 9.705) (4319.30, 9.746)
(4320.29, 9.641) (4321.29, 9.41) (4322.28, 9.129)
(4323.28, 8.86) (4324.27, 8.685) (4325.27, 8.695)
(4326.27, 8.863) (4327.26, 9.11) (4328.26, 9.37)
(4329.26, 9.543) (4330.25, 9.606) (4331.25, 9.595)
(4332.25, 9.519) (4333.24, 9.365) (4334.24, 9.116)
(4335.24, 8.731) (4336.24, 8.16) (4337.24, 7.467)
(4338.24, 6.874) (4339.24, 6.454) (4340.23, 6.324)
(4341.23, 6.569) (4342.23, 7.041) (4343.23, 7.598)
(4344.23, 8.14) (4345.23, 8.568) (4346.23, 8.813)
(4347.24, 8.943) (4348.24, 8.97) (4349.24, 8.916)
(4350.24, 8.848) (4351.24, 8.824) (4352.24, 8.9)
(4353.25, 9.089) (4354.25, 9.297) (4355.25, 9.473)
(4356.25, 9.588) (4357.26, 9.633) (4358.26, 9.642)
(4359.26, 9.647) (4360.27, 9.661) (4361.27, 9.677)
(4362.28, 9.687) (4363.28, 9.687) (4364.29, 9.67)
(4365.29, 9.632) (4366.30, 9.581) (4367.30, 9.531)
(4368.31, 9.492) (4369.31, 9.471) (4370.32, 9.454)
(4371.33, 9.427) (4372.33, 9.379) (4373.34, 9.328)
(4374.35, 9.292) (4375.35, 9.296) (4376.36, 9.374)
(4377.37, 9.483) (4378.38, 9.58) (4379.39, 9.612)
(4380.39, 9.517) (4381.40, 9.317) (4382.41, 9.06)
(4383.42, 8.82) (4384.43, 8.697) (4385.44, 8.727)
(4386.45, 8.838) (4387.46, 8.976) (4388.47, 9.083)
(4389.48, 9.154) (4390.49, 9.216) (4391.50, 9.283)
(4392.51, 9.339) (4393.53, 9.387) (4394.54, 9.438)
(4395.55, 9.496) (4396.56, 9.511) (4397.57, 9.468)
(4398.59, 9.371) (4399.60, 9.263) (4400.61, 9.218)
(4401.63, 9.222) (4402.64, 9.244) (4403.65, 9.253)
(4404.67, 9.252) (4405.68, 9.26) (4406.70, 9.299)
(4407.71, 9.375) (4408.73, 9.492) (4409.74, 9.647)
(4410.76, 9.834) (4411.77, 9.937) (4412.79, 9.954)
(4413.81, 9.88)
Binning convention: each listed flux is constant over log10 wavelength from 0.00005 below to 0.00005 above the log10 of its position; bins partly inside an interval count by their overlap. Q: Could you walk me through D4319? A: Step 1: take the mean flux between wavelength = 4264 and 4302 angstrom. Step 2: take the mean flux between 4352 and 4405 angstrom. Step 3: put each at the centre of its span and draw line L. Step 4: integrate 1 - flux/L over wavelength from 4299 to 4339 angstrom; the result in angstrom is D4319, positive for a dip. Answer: 2.8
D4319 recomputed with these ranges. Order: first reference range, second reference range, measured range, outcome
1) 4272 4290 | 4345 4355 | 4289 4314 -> 3.1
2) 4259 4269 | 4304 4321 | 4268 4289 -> 0.2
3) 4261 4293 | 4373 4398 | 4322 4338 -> 0.5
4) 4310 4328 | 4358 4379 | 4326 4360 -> 1.9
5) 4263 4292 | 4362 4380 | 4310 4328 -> 0.8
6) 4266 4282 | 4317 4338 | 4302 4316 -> 2.1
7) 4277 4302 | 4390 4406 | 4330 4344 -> 1.5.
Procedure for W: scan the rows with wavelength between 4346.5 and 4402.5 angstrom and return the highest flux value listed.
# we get 9.687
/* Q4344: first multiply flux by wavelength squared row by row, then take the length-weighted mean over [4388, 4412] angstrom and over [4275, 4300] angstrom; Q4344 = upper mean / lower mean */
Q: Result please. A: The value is 1.11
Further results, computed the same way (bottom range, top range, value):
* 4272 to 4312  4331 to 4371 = 1.08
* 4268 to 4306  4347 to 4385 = 1.12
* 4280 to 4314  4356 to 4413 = 1.19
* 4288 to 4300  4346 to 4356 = 1.10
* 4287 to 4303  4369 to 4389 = 1.16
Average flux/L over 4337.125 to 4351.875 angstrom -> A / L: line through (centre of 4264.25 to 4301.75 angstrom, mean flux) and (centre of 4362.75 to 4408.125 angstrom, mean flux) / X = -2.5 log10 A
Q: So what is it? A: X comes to 0.16 mag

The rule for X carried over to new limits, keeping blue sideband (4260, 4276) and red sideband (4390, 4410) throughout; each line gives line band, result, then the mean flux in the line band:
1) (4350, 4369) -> -0.01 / 9.46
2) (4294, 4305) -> 0.19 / 7.82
